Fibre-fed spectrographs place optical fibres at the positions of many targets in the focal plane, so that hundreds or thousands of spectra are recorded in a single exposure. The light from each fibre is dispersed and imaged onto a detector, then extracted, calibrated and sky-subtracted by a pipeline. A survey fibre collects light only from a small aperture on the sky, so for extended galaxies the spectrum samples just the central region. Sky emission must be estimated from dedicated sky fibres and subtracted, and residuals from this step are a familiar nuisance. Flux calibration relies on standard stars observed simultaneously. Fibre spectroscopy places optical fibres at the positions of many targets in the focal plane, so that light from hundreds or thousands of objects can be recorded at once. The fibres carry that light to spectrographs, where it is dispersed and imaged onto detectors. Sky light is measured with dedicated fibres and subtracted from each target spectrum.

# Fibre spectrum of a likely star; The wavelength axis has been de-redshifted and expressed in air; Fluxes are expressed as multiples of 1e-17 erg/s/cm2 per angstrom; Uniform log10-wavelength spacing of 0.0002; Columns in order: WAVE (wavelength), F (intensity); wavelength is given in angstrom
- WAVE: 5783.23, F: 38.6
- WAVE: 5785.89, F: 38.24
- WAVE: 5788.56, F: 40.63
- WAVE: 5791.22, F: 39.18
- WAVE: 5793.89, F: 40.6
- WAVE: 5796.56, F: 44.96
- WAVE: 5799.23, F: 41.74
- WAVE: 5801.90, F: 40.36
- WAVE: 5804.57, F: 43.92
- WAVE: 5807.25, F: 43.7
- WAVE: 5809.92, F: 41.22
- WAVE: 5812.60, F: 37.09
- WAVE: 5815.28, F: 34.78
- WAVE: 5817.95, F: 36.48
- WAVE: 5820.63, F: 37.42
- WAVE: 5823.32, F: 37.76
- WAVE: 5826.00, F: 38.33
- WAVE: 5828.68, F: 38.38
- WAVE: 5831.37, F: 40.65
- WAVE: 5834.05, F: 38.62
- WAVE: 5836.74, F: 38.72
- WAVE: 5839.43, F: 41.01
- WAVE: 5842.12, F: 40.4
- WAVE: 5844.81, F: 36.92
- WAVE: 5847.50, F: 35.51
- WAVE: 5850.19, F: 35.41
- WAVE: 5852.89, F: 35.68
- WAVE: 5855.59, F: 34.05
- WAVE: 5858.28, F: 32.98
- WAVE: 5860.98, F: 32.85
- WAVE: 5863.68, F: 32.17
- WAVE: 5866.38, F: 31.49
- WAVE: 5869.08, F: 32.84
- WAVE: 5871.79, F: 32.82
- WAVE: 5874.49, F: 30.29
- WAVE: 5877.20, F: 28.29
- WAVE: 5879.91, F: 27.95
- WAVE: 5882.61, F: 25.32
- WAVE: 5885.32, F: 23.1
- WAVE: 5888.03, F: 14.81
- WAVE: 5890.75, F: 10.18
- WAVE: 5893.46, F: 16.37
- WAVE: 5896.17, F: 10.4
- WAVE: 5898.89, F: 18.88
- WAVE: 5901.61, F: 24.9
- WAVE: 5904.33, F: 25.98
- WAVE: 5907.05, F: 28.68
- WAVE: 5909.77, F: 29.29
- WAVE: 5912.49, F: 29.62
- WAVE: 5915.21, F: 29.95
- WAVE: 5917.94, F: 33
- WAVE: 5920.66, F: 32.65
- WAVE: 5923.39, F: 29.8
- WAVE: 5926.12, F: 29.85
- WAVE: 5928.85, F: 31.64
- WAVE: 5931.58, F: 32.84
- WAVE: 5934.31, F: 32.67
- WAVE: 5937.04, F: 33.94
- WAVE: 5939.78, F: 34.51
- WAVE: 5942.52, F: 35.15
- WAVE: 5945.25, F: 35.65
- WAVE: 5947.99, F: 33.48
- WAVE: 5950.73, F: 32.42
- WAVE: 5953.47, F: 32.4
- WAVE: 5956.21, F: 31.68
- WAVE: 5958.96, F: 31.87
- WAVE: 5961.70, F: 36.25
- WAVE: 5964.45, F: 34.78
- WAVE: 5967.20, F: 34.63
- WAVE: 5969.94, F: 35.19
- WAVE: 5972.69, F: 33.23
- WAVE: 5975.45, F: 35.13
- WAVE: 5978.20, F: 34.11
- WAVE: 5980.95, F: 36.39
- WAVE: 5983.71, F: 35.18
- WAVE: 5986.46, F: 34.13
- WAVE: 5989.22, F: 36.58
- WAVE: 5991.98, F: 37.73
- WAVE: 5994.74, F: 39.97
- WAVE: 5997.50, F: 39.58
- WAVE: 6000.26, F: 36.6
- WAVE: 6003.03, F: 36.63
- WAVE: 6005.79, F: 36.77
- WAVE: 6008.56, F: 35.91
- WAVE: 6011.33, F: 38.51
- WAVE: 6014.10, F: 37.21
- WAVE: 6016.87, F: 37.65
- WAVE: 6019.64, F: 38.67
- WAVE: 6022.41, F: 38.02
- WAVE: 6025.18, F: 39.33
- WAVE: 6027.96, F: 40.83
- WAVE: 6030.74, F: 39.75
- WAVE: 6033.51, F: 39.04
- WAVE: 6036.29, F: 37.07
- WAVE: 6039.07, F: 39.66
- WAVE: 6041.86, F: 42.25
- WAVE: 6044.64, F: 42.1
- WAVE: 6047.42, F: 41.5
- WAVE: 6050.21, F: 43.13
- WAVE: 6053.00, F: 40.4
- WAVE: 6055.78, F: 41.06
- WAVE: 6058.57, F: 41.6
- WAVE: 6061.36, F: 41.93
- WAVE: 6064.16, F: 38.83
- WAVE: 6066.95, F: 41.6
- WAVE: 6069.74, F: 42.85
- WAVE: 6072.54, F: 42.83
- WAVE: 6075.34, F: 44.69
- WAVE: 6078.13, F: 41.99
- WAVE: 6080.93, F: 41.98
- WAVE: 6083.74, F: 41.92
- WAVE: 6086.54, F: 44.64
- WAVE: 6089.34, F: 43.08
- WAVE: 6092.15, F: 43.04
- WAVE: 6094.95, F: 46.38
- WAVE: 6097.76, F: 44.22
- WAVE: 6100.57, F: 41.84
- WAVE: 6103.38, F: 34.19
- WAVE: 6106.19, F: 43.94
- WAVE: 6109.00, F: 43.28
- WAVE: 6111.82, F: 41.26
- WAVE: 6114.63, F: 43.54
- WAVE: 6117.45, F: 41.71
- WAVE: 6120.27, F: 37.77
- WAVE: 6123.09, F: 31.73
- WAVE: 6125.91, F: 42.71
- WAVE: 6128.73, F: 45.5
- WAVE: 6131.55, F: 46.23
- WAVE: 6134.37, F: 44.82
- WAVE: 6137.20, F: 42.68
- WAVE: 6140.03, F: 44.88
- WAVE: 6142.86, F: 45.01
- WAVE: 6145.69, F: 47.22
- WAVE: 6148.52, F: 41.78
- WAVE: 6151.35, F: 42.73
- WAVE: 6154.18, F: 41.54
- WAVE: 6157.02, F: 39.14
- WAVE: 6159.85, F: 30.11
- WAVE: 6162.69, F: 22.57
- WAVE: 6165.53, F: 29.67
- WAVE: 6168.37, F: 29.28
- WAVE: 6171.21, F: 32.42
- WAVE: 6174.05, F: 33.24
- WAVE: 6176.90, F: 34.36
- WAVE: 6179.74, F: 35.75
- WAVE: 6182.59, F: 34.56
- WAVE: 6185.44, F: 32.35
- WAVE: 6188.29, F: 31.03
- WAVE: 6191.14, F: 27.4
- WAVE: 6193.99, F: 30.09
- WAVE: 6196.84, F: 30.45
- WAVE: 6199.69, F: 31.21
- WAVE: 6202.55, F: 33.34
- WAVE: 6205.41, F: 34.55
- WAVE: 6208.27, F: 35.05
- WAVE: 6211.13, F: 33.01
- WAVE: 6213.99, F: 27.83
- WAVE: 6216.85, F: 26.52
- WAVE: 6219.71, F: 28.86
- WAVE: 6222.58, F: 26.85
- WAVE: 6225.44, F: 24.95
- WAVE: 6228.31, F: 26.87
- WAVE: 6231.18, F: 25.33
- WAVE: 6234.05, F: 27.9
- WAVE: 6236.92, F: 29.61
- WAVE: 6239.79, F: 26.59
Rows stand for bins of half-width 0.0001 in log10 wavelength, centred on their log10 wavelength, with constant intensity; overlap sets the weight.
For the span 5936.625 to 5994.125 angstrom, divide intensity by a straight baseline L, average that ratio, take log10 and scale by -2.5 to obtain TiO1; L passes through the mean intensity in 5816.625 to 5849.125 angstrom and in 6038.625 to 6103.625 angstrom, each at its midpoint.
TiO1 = 0.17 mag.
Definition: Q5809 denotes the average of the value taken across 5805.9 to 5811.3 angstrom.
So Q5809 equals 42.4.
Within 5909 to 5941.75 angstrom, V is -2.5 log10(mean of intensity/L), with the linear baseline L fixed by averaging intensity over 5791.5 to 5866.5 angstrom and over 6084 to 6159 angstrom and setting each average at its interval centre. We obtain 0.237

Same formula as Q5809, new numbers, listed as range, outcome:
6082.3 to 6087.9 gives 43.2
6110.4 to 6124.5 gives 39.2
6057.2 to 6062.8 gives 41.7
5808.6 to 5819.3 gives 37.4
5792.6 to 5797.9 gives 42.8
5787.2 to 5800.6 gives 41.4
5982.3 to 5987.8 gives 34.7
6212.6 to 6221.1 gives 27.8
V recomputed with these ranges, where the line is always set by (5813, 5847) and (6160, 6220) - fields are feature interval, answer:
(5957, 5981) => 0.03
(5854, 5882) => 0.19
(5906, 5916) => 0.24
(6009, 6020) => -0.10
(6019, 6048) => -0.17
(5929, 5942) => 0.08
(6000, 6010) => -0.05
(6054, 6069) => -0.22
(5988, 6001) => -0.10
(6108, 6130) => -0.25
